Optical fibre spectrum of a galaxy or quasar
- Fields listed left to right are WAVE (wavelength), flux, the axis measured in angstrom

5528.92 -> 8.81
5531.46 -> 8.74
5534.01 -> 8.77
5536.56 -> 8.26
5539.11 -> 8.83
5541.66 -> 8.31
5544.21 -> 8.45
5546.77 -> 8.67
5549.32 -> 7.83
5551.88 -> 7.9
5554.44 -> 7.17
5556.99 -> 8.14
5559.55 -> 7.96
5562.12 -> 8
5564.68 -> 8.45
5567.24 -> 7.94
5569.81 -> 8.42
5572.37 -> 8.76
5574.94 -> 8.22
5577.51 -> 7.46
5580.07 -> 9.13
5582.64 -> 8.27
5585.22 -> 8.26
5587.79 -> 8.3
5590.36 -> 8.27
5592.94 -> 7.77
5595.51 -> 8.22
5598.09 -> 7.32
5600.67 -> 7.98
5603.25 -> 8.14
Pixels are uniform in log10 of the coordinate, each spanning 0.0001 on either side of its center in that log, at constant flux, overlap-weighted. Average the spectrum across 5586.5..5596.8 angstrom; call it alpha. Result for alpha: 8.15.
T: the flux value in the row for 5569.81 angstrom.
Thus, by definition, 8.42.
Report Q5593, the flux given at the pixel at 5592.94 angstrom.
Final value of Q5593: 7.77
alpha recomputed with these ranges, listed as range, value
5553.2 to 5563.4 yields 7.82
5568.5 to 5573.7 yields 8.58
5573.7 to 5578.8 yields 7.85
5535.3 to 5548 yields 8.5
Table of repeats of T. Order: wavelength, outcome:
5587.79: 8.3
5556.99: 8.14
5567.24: 7.94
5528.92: 8.81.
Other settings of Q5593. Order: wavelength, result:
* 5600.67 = 7.98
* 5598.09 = 7.32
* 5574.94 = 8.22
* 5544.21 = 8.45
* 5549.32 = 7.83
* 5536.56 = 8.26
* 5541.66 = 8.31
